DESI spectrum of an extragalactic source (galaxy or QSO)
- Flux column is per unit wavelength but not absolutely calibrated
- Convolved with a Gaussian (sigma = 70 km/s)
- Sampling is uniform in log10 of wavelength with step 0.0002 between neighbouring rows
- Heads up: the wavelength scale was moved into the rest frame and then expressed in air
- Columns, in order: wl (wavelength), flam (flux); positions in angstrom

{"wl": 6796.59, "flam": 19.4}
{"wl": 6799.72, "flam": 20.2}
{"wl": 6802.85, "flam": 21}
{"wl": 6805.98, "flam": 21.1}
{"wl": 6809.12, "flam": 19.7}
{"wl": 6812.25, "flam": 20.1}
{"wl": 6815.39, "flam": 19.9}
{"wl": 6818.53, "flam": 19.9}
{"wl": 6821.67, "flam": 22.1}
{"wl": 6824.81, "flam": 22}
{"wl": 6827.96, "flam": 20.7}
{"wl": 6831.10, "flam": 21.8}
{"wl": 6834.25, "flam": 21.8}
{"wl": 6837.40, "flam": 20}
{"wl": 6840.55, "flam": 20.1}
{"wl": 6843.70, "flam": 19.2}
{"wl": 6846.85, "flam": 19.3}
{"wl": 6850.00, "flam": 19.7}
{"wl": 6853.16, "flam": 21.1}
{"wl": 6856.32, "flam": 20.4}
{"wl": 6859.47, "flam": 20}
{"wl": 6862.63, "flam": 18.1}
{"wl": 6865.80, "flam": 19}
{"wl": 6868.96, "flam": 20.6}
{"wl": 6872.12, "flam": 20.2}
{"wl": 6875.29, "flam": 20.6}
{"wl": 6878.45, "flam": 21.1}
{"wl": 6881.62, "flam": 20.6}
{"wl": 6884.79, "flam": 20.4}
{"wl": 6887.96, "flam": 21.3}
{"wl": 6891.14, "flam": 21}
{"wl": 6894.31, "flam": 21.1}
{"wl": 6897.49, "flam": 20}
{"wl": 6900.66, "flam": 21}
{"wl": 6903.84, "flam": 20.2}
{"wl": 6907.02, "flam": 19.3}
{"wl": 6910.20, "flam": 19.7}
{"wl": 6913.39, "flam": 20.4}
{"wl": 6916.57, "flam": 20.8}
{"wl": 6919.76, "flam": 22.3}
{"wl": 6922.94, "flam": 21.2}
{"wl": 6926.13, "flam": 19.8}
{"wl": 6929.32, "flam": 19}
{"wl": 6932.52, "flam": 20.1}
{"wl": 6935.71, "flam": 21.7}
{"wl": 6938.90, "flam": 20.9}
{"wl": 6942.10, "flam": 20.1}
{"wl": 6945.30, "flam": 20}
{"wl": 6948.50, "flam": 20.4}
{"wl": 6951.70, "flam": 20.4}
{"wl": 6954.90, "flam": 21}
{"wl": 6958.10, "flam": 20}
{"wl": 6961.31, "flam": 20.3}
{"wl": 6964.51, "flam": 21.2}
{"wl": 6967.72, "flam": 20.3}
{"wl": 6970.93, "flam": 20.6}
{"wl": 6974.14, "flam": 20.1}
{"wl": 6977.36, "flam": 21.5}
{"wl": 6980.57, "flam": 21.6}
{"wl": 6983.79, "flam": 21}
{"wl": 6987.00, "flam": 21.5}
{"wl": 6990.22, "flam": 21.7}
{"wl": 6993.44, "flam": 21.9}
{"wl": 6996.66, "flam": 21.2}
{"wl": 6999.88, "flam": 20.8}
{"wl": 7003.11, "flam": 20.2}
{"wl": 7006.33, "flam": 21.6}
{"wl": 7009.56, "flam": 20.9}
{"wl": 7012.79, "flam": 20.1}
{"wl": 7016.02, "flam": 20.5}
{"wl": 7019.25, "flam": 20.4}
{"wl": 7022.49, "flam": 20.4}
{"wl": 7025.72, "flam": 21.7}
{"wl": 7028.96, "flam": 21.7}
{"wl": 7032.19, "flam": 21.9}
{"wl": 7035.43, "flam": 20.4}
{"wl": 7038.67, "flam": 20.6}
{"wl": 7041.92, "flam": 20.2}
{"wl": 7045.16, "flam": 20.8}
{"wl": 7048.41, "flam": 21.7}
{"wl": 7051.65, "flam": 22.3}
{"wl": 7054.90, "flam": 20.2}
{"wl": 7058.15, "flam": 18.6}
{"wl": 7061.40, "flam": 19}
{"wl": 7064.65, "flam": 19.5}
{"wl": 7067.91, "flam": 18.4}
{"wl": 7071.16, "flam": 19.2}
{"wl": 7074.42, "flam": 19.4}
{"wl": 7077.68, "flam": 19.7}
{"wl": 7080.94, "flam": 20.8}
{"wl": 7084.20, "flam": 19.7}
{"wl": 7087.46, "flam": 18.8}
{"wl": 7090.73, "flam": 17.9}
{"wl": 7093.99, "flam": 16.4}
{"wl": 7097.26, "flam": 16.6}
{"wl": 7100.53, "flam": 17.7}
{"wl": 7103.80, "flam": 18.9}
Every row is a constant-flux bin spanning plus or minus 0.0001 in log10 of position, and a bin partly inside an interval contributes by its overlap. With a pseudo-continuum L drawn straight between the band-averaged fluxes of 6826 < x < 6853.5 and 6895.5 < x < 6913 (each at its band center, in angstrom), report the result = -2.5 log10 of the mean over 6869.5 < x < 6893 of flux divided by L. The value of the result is -0.03 mag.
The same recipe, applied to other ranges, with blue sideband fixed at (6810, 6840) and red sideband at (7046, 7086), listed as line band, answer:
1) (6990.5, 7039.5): -0.047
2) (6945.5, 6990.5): -0.026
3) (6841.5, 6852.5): 0.064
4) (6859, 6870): 0.076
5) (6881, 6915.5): 0.006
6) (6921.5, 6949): 0.004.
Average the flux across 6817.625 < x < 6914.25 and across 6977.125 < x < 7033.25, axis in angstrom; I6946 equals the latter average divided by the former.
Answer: 1.04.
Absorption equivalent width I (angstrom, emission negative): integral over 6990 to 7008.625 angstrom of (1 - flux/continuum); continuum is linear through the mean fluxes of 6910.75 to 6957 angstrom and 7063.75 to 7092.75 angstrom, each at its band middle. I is -1.2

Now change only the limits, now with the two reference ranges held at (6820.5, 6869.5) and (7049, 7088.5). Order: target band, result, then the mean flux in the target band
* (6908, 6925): -0.6 angstrom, 20.8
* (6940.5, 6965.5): -0.5 angstrom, 20.4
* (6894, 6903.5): -0.2 angstrom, 20.6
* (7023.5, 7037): -1.1 angstrom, 21.4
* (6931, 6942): -0.4 angstrom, 20.8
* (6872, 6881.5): -0.2 angstrom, 20.7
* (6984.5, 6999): -1.1 angstrom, 21.5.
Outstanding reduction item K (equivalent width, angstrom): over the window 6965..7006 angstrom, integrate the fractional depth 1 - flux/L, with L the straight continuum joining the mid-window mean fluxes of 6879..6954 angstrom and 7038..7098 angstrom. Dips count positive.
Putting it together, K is -2.1 angstrom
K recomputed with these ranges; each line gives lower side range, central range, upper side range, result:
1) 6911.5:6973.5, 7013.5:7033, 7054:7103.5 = -1.53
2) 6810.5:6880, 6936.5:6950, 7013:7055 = 0.16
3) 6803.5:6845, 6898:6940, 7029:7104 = -0.50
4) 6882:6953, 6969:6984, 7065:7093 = -0.69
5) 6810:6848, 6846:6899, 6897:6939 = 0.61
